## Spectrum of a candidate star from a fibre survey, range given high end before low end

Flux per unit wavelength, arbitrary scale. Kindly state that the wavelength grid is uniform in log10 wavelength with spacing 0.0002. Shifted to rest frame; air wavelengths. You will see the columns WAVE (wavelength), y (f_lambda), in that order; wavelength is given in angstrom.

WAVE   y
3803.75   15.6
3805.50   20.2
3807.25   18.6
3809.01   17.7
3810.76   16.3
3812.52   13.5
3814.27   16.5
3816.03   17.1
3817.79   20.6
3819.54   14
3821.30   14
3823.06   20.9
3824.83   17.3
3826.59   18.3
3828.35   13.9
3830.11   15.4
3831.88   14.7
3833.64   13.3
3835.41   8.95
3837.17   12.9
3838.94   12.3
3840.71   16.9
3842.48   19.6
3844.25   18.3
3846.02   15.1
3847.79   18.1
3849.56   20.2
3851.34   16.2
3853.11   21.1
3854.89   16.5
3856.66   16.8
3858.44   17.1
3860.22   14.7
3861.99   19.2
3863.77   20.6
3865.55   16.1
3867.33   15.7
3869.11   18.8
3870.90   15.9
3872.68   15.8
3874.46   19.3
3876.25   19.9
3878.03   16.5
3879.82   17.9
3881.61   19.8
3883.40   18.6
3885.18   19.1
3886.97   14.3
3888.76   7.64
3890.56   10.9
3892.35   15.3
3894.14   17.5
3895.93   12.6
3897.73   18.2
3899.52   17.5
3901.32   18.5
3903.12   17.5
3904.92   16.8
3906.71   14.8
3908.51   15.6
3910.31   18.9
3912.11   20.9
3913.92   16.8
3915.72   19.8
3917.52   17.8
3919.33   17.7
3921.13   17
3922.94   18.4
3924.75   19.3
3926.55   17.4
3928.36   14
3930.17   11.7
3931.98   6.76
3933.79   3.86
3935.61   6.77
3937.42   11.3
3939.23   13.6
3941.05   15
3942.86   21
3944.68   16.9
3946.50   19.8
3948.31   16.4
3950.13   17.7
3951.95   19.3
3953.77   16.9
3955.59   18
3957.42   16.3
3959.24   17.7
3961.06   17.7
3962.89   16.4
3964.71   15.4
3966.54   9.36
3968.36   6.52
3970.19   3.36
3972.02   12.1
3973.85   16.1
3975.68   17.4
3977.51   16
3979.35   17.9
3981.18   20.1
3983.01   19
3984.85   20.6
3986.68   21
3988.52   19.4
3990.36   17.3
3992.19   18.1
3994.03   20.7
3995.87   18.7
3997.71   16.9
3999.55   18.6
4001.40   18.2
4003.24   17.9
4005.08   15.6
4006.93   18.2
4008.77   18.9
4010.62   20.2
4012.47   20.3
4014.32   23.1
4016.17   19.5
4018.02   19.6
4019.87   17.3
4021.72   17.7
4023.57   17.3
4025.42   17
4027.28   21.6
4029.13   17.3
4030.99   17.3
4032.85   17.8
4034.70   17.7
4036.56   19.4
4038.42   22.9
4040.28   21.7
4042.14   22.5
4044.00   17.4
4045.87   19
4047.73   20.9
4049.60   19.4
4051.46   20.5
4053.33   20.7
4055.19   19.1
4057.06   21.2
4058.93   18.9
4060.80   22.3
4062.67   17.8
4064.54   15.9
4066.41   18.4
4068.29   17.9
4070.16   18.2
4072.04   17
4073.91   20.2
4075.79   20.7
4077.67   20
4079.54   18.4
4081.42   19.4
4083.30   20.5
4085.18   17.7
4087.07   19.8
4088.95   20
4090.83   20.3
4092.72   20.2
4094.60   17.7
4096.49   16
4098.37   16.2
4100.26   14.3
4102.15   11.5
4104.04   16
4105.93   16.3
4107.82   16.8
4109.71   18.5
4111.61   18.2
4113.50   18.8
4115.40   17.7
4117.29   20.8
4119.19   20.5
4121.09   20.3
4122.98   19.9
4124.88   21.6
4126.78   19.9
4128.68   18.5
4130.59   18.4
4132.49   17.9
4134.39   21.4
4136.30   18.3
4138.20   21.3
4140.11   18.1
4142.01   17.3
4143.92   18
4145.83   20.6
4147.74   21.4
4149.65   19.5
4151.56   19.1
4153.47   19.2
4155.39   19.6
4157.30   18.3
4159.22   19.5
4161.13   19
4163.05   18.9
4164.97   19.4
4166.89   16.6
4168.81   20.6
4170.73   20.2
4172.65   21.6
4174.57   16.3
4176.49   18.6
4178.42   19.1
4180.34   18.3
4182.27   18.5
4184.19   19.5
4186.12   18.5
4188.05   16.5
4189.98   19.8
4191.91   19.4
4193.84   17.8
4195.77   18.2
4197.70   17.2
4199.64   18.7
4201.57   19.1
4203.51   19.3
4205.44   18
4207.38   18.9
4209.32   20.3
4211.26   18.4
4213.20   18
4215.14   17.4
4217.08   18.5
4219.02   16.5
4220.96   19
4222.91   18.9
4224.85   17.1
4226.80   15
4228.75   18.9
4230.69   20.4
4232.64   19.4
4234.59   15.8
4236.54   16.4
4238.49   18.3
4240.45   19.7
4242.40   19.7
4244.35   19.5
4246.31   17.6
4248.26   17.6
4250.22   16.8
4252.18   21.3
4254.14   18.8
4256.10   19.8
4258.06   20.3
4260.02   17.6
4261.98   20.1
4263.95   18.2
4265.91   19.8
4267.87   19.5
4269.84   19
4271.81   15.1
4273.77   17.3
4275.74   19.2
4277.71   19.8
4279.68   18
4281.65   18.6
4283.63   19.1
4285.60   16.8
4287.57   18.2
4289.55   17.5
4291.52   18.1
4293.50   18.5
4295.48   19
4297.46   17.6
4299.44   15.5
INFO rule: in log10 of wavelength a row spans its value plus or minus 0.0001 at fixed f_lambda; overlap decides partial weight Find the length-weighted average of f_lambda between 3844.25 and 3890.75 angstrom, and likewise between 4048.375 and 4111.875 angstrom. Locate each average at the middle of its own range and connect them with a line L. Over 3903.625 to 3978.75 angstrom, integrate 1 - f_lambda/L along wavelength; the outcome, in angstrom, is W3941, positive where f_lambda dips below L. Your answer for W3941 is 9.9 angstrom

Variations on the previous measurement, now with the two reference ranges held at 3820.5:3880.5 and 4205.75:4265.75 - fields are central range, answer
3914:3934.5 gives 2.4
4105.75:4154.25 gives -3.3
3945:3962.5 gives -0.5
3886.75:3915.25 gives 1.7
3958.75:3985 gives 3.7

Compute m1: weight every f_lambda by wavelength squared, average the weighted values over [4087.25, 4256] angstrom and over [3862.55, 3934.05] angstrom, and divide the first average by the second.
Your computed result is 1.3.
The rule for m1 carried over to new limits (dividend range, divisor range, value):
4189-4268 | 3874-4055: 1.23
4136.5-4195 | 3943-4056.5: 1.15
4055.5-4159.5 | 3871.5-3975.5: 1.32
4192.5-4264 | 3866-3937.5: 1.37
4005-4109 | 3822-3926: 1.22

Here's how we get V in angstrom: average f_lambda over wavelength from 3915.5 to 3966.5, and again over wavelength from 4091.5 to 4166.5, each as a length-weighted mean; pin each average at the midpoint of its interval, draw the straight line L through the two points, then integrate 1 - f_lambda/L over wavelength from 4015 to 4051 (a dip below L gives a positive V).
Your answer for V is -4.5 angstrom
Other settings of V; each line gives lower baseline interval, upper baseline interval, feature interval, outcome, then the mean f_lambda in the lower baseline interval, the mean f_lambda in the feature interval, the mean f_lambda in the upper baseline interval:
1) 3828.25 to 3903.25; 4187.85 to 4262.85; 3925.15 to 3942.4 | 5.30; 16.4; 11.7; 18.5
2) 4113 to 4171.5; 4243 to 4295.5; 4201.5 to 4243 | 1.26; 19.4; 18.3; 18.6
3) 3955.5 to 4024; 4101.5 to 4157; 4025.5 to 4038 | -0.62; 17.2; 18.6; 18.8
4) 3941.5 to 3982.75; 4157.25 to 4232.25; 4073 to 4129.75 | -3.46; 15.9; 18.6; 18.6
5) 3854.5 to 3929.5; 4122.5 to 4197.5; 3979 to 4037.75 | -2.96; 17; 18.8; 19.1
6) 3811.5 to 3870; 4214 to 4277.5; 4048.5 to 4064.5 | -2.05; 16.5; 19.8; 18.4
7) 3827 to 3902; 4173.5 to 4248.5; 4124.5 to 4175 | -3.66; 16.4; 19.3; 18.3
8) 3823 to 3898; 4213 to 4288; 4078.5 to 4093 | -1.62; 16.4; 19.5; 18.4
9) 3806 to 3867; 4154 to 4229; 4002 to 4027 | -1.67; 16.6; 18.7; 18.5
